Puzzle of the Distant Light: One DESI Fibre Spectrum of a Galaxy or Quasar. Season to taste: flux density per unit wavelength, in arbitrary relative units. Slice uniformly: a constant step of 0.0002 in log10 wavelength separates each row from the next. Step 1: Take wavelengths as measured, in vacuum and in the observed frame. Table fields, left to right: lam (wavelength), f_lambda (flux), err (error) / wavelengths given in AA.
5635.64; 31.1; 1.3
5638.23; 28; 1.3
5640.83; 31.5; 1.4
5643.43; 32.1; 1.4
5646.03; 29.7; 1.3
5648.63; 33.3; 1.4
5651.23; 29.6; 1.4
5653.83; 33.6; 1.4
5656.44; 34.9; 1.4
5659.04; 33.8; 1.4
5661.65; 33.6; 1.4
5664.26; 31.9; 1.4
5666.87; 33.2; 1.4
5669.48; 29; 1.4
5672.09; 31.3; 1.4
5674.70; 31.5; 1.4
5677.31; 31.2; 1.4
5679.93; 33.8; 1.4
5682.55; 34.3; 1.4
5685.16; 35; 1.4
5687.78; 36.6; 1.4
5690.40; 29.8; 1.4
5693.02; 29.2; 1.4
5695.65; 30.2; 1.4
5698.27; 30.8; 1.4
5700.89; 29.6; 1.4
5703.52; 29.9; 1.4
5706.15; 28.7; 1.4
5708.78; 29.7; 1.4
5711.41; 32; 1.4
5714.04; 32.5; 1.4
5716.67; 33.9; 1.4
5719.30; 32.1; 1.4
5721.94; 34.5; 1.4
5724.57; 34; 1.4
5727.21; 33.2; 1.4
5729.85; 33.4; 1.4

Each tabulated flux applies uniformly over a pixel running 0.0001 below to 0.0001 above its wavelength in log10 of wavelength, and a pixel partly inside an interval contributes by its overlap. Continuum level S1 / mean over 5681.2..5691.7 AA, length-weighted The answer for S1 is 33.9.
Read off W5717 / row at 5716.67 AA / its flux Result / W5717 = 33.9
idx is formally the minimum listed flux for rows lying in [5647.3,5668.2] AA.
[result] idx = 29.6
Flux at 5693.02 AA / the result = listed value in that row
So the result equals 29.2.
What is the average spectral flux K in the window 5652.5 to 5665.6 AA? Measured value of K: 33.5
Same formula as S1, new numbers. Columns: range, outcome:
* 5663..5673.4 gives 31.4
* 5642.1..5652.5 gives 31.2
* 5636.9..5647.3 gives 30.3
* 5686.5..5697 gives 31.4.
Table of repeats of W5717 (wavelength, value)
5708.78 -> 29.7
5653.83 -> 33.6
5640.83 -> 31.5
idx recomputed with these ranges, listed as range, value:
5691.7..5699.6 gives 29.2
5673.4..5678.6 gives 31.2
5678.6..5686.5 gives 33.8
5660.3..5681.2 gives 29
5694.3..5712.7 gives 28.7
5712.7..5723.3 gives 32.1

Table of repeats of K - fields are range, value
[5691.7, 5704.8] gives 29.9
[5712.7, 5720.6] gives 32.9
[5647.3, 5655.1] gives 32.2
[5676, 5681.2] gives 32.5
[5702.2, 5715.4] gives 30.6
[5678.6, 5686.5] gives 34.4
